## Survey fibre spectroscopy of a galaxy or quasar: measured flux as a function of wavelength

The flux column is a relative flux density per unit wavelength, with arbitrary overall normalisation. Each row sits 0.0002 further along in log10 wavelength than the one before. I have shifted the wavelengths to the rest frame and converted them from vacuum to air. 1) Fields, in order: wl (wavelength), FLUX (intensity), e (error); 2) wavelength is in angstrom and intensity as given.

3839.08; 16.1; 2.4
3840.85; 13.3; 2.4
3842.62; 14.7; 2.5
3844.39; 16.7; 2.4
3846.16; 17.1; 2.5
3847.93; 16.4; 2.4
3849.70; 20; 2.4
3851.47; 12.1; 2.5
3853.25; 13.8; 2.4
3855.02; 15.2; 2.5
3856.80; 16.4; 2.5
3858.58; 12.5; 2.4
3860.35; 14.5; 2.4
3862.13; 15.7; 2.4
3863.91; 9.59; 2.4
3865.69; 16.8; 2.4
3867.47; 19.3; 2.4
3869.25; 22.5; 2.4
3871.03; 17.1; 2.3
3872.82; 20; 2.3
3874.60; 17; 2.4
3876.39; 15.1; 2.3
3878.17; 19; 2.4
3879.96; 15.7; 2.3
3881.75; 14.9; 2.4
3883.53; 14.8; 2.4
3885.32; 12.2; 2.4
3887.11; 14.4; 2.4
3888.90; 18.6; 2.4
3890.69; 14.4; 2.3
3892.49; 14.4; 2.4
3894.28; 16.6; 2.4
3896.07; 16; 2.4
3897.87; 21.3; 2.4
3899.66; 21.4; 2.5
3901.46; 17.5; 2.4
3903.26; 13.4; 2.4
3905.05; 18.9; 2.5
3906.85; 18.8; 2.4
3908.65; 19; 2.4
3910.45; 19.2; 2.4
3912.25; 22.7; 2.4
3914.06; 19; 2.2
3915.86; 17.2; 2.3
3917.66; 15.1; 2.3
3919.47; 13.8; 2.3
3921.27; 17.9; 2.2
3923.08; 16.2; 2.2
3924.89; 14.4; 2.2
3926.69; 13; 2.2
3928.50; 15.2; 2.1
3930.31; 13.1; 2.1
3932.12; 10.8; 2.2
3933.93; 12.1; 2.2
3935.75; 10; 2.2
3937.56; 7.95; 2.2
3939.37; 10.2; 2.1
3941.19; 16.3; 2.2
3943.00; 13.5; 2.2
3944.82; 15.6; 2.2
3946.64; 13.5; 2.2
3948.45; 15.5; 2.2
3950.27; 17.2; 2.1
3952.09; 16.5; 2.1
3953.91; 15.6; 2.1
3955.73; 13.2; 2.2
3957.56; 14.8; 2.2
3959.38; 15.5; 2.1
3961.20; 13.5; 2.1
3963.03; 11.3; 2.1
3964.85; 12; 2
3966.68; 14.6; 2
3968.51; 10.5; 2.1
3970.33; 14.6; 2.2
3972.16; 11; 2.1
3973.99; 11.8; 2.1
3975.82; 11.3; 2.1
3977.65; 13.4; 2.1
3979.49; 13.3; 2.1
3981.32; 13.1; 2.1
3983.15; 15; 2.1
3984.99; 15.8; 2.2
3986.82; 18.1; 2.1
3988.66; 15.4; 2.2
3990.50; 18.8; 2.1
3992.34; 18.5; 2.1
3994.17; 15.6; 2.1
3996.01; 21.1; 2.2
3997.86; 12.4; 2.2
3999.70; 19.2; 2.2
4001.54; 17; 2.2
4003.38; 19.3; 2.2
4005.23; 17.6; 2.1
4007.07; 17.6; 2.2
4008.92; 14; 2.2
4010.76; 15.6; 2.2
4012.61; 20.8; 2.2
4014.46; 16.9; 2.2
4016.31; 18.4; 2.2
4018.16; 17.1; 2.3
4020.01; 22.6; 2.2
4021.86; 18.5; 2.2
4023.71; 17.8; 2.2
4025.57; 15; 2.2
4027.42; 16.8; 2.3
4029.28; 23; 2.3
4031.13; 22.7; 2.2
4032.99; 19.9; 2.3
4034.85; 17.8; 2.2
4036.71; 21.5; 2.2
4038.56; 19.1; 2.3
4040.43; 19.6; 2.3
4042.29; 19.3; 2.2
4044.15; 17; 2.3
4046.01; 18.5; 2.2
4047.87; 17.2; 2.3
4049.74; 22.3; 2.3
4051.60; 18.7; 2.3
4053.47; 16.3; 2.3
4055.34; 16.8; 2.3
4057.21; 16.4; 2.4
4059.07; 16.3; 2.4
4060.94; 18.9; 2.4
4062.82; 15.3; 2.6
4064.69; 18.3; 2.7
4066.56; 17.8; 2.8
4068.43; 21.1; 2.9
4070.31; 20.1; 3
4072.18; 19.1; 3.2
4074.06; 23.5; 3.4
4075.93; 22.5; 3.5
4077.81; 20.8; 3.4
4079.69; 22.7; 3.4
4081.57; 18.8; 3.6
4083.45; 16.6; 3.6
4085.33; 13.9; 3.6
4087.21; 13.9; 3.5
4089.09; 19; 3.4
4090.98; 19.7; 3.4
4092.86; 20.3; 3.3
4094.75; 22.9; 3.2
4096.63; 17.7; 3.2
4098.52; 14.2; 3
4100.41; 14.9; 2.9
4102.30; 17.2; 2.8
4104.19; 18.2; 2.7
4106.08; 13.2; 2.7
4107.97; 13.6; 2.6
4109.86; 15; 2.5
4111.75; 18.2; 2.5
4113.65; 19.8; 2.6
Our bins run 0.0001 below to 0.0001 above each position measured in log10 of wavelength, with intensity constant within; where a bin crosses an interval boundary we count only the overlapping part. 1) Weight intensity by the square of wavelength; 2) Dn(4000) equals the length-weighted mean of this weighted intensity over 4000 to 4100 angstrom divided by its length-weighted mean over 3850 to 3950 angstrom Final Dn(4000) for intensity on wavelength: 1.3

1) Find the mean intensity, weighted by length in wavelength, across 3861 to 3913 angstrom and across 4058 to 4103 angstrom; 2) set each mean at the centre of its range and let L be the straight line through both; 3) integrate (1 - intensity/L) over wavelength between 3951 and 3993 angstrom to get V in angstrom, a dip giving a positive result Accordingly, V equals 8.30 angstrom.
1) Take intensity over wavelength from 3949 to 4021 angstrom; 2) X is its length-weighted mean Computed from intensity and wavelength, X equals 15.7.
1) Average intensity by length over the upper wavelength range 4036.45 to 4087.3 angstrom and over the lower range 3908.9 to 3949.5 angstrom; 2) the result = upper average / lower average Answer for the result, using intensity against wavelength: 1.27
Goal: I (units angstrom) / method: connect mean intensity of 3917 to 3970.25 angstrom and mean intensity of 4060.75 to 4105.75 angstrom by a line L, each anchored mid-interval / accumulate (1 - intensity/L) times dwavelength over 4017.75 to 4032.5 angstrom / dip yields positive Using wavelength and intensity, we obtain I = -2.42 angstrom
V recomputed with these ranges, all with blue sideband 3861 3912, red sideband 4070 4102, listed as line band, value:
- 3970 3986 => 4.1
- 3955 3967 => 2.8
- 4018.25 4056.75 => -1.2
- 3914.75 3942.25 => 6.0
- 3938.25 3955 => 2.6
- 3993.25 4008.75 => 0.6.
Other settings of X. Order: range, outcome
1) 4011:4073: 18.7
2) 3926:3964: 13.5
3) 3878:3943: 15.6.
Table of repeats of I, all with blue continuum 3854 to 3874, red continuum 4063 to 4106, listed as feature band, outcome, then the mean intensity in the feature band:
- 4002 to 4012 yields 0.5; 17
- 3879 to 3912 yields -0.4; 16.9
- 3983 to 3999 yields 0.7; 16.9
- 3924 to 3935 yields 2.6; 13.1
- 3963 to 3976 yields 3.9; 12.2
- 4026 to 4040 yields -1.4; 19.9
